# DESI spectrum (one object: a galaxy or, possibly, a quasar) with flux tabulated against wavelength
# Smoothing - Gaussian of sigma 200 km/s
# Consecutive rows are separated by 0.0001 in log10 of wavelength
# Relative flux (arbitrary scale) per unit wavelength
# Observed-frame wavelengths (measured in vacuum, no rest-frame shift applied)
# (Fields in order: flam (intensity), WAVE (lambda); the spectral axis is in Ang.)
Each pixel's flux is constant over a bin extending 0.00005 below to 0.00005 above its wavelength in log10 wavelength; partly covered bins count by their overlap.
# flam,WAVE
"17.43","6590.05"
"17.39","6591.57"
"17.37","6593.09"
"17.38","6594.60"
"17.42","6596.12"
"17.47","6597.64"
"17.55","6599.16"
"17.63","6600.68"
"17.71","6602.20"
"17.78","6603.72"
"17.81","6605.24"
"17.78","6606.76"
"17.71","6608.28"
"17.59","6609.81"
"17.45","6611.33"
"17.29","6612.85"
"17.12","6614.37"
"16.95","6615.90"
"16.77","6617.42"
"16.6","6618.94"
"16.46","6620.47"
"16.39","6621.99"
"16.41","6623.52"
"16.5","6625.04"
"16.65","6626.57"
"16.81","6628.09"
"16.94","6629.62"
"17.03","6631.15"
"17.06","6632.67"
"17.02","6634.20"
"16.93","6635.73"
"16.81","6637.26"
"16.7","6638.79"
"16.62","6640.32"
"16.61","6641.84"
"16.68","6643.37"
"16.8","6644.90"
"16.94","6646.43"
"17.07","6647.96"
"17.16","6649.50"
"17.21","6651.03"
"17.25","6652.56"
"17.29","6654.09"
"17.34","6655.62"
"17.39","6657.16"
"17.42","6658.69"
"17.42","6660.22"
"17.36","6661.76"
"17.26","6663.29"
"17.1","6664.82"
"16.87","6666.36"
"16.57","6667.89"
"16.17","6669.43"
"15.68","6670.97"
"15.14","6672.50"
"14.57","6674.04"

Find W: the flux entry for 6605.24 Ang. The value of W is 17.81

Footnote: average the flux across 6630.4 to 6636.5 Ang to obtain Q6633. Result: 17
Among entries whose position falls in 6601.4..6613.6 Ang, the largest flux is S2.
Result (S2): 17.81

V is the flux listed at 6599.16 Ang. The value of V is 17.55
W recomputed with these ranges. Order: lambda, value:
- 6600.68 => 17.63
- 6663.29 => 17.26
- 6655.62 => 17.34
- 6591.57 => 17.39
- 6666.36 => 16.87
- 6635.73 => 16.93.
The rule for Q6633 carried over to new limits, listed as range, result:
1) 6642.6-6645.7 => 16.7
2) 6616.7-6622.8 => 16.5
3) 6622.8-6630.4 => 16.7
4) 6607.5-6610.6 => 17.6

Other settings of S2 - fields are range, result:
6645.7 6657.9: 17.39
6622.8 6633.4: 17.06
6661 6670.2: 17.36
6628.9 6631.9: 17.03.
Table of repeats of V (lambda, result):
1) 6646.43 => 16.94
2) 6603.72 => 17.78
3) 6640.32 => 16.62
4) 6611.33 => 17.45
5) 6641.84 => 16.61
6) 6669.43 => 16.17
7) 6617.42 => 16.77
